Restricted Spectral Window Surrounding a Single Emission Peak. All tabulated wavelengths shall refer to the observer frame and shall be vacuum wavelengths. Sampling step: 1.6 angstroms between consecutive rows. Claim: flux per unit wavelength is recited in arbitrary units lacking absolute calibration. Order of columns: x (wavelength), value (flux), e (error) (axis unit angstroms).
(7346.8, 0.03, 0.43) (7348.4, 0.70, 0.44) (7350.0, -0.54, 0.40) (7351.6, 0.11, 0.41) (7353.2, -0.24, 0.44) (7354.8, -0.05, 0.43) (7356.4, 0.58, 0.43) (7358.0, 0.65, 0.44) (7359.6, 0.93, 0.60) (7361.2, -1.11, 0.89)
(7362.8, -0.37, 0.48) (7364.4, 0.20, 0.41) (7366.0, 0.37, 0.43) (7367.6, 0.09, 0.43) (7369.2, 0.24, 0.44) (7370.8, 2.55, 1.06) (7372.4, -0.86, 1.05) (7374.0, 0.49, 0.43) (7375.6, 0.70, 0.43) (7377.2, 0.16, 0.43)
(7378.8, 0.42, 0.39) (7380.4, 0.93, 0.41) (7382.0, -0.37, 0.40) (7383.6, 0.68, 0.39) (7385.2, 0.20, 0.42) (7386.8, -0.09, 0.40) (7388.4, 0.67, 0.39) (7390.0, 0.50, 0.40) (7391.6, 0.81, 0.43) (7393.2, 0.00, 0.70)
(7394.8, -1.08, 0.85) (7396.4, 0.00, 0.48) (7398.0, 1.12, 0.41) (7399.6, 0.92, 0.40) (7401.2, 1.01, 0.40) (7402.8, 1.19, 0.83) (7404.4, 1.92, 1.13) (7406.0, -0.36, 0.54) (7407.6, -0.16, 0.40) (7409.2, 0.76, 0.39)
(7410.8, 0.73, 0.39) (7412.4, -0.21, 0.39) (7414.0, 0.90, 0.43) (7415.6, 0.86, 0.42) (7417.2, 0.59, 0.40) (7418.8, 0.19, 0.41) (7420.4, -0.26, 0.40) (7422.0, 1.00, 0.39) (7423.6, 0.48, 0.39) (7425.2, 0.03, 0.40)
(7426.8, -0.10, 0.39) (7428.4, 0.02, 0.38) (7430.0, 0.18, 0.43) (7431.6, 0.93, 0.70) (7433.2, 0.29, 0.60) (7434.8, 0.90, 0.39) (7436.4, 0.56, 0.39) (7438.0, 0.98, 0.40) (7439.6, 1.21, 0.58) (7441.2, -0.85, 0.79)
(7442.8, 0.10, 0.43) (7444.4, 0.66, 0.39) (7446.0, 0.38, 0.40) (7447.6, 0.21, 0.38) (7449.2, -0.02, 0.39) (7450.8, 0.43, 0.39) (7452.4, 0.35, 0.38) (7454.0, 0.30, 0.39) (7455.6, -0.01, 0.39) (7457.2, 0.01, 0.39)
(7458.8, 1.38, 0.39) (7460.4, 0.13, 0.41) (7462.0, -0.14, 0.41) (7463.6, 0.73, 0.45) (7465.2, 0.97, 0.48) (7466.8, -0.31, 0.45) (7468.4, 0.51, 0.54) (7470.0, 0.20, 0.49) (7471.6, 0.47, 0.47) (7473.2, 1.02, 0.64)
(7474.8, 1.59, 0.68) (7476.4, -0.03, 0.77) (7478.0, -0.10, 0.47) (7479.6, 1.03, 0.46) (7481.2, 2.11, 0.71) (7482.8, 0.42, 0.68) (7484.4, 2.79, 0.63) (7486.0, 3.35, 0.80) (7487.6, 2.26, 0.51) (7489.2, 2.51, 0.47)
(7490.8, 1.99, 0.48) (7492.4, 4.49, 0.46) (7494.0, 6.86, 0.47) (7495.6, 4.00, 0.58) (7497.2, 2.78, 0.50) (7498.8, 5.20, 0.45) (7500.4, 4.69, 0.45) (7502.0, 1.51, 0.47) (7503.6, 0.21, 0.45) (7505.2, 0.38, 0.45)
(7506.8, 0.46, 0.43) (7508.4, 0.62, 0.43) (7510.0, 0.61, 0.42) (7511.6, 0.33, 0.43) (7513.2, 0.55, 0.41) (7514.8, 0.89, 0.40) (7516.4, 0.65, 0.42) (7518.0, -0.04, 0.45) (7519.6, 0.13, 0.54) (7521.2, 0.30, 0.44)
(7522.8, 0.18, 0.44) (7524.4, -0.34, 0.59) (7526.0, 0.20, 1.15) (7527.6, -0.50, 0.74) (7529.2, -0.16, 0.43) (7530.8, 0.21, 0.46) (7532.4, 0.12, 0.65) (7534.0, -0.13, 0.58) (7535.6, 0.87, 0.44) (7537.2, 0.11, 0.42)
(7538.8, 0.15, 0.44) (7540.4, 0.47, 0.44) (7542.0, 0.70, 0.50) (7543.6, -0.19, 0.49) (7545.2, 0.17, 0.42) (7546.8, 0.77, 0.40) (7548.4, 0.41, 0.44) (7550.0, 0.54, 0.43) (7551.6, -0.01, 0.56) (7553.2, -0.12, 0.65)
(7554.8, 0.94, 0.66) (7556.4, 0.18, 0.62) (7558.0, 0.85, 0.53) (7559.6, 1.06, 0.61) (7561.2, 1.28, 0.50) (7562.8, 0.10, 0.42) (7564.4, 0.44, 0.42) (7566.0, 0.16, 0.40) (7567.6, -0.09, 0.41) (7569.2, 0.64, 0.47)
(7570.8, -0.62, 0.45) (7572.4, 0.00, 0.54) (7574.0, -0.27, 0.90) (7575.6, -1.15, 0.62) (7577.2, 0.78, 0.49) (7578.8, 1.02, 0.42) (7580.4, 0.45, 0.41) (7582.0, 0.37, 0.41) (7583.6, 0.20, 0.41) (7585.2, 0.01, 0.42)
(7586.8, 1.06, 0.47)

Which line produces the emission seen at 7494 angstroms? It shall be [O II] 3727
